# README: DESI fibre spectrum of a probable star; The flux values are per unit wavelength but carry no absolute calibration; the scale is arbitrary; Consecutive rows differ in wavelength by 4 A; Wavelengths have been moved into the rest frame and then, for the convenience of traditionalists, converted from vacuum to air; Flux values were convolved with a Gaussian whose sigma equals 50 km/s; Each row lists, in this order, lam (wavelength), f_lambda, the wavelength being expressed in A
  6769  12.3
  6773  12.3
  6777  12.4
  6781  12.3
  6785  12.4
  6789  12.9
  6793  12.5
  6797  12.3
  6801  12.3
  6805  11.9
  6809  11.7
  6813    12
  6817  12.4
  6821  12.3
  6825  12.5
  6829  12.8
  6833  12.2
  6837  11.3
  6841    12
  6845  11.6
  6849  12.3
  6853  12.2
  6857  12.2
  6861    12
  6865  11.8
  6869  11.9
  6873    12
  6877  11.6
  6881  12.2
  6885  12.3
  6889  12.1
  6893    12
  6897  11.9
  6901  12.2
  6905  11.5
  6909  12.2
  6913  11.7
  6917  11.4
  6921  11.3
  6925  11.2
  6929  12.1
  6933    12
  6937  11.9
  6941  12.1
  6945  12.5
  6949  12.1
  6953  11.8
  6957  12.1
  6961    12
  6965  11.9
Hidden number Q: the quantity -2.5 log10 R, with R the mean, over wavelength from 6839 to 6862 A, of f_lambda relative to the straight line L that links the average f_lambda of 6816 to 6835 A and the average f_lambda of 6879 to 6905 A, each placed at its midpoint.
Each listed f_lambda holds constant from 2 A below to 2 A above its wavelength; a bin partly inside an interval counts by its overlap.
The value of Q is 0.02 mag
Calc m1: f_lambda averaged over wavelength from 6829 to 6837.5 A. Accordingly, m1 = 12.1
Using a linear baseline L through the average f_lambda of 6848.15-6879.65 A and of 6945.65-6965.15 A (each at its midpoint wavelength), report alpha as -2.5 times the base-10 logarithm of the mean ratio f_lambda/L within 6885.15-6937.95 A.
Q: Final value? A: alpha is 0.02 mag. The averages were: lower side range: 12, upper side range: 12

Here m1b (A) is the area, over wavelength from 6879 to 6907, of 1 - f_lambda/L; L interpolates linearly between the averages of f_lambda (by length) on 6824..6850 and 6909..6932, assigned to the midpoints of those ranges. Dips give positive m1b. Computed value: -0.6 A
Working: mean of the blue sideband 12.1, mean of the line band 12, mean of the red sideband 11.6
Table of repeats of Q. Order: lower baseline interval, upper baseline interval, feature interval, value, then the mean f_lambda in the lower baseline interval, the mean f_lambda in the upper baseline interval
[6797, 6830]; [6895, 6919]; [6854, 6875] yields 0.001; 12.2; 11.8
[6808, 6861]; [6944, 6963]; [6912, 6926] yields 0.065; 12.1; 12.1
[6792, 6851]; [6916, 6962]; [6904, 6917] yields 0.017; 12.1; 11.9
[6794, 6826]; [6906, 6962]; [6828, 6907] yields 0.004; 12.2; 11.9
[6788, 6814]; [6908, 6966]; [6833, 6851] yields 0.024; 12.2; 11.9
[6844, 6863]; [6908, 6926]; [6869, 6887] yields -0.012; 12.1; 11.5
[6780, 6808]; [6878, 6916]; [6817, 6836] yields -0.013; 12.4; 12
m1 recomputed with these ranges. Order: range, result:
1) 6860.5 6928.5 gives 11.8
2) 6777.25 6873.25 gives 12.2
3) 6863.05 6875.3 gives 11.9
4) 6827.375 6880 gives 12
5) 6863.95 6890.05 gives 12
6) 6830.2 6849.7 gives 11.9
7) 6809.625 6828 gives 12.3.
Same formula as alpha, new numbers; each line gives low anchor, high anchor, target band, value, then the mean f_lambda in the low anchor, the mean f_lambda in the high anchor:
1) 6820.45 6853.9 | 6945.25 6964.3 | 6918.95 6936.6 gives 0.04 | 12.1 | 12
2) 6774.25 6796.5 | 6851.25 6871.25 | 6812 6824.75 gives 0.00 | 12.5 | 12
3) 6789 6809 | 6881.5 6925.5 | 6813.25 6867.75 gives 0.00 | 12.3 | 11.8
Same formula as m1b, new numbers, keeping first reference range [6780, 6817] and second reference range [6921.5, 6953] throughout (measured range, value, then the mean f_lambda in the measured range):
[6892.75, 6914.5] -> 0.2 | 11.9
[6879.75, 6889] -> -0.1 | 12.2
